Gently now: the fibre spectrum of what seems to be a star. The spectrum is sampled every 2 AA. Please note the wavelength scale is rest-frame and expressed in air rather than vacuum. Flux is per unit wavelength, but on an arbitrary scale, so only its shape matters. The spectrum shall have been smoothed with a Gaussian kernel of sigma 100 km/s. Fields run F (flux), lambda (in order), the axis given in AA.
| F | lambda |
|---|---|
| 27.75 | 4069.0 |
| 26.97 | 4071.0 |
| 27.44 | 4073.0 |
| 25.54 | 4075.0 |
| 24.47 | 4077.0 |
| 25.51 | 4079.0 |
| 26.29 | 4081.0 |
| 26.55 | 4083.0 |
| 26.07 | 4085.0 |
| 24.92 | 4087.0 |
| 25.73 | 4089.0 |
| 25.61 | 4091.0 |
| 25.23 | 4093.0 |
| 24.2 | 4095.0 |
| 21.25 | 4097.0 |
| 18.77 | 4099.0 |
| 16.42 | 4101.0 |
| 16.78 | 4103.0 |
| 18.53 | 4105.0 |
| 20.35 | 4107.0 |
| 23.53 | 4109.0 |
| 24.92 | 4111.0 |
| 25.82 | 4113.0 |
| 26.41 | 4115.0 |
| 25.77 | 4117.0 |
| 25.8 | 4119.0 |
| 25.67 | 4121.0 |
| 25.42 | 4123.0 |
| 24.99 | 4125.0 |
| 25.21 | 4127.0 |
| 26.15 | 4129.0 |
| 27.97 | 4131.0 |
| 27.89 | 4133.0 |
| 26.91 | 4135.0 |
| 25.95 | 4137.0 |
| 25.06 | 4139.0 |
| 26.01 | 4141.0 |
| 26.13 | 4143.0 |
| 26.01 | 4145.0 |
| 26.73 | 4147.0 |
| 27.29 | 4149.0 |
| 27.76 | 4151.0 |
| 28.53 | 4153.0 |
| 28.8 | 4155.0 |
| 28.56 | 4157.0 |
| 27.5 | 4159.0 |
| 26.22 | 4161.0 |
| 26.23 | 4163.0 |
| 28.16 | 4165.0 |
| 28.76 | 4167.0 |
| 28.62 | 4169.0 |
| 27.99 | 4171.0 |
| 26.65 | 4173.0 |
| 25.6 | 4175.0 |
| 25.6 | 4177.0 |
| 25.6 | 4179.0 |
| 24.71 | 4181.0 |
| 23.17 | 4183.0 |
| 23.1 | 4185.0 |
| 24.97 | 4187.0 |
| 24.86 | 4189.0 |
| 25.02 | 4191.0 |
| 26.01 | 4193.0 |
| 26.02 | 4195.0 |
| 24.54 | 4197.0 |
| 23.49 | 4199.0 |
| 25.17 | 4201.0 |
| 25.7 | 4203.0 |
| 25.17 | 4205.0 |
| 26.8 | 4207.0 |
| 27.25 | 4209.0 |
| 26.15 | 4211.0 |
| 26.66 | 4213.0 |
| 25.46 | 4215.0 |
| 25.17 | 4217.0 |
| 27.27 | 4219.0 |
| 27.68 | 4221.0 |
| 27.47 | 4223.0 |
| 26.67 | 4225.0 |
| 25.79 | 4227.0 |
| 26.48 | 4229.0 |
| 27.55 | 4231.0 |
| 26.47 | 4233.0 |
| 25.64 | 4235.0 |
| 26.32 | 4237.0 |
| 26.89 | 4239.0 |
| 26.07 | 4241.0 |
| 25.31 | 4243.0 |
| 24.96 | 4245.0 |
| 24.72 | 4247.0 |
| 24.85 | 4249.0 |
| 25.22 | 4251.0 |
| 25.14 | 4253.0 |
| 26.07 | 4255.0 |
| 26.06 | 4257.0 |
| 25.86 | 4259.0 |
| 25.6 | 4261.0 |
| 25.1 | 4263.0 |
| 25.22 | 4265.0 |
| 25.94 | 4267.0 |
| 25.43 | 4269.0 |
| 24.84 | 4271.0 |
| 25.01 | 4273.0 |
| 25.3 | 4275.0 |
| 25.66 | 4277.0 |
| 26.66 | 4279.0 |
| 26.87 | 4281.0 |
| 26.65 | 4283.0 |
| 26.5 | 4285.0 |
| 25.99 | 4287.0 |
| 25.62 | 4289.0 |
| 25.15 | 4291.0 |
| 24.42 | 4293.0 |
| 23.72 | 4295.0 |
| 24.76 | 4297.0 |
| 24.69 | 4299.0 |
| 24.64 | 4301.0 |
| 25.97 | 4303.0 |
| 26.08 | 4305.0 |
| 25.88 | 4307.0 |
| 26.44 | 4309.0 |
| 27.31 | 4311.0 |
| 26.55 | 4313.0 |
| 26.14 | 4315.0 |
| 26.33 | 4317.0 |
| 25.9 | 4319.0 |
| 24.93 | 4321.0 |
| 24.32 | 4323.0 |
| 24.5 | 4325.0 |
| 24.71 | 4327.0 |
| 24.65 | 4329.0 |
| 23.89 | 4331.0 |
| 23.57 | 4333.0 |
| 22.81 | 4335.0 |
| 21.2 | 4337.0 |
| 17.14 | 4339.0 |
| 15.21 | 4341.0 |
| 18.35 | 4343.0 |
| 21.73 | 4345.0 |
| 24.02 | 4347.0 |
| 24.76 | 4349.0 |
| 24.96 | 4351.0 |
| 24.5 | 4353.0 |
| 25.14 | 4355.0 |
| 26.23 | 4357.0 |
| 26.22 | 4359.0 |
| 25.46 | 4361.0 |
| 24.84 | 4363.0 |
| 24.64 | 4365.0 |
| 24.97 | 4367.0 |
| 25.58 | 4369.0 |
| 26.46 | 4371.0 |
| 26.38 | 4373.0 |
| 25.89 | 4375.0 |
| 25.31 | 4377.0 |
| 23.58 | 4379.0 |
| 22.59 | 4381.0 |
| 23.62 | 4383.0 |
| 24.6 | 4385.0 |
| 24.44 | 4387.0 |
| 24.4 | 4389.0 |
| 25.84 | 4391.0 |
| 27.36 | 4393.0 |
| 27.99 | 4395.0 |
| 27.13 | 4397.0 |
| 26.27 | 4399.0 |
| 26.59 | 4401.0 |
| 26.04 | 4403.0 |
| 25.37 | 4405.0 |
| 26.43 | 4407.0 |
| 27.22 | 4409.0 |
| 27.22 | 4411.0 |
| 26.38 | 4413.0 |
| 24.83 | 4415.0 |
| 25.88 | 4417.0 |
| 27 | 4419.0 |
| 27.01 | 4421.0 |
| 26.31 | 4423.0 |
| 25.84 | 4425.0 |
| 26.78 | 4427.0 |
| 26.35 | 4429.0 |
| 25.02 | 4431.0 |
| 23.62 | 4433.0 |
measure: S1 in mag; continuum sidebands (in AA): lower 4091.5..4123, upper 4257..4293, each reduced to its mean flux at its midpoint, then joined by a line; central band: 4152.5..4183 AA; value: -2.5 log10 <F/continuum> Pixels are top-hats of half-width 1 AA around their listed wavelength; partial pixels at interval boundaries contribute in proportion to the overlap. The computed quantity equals -0.137 mag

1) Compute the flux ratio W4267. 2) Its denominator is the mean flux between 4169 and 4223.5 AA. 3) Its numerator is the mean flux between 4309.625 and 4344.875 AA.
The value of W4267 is 0.91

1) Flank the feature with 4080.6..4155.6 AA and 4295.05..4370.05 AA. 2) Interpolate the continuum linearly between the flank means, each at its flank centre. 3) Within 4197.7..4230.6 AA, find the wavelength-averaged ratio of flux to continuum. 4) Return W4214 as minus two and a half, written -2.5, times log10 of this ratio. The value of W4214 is -0.07 mag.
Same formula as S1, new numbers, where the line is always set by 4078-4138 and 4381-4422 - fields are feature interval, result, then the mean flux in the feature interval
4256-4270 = -0.02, 25.6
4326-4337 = 0.08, 23.7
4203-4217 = -0.05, 26.1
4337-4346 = 0.36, 18.5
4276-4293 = -0.03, 26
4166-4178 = -0.10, 27.2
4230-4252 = -0.03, 25.8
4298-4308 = 0.00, 25.5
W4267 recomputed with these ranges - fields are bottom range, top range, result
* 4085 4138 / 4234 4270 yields 1.06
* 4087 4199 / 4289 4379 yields 0.97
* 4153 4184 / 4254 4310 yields 0.95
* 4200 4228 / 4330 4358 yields 0.85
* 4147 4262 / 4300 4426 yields 0.95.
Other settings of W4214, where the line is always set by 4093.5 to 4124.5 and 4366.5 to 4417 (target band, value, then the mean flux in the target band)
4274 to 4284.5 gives -0.07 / 26.2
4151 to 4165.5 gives -0.19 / 27.7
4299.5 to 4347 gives 0.05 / 23.8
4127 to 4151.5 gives -0.15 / 26.6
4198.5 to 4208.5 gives -0.08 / 25.5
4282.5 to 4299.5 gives -0.03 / 25.3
